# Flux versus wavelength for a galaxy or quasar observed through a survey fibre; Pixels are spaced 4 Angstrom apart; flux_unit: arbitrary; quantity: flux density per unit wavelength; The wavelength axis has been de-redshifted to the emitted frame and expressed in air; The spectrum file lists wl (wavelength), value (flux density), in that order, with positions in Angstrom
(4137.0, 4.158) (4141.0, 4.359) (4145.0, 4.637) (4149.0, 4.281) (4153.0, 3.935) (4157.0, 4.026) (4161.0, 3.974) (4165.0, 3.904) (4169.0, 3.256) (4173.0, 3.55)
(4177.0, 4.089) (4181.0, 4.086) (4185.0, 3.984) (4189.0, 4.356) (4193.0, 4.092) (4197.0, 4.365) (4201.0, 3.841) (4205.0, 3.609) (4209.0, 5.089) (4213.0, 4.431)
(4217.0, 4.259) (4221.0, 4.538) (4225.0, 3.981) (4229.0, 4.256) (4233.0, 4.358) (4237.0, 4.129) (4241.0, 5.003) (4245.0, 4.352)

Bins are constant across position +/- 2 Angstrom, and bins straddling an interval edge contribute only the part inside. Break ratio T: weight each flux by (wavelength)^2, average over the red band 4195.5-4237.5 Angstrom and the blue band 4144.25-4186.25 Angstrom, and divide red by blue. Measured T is 1.1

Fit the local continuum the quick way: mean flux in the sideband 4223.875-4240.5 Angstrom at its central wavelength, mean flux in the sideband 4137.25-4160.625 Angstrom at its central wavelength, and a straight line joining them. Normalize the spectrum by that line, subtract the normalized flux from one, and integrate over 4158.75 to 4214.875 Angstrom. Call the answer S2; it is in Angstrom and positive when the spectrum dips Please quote 2.63 Angstrom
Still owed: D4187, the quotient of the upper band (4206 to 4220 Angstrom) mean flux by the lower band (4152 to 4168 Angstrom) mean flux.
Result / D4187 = 1.15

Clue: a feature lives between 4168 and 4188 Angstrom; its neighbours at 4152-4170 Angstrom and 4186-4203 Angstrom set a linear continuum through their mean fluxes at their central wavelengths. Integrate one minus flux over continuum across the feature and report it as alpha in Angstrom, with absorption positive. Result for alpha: 0.8 Angstrom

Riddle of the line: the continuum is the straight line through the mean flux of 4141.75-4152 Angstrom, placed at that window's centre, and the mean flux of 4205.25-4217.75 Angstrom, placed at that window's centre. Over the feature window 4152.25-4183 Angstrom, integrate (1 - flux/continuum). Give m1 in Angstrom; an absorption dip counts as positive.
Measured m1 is 4.0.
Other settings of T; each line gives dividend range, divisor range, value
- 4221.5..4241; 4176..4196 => 1.06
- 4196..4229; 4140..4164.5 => 1.05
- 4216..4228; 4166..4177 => 1.22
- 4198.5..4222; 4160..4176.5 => 1.19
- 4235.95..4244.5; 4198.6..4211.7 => 1.11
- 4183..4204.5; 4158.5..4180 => 1.10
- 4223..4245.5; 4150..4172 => 1.18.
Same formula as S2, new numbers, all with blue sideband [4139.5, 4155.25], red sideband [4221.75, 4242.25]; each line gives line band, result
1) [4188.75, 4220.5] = 0.43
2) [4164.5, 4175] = 1.91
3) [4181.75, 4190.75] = 0.33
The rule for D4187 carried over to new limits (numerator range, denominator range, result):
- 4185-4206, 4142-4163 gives 0.97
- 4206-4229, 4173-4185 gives 1.11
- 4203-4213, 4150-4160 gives 1.09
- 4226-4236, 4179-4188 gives 1.05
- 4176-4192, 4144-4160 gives 0.99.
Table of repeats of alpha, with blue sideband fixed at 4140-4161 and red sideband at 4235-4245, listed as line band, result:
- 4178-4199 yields 0.8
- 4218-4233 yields 0.7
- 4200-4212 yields 0.5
